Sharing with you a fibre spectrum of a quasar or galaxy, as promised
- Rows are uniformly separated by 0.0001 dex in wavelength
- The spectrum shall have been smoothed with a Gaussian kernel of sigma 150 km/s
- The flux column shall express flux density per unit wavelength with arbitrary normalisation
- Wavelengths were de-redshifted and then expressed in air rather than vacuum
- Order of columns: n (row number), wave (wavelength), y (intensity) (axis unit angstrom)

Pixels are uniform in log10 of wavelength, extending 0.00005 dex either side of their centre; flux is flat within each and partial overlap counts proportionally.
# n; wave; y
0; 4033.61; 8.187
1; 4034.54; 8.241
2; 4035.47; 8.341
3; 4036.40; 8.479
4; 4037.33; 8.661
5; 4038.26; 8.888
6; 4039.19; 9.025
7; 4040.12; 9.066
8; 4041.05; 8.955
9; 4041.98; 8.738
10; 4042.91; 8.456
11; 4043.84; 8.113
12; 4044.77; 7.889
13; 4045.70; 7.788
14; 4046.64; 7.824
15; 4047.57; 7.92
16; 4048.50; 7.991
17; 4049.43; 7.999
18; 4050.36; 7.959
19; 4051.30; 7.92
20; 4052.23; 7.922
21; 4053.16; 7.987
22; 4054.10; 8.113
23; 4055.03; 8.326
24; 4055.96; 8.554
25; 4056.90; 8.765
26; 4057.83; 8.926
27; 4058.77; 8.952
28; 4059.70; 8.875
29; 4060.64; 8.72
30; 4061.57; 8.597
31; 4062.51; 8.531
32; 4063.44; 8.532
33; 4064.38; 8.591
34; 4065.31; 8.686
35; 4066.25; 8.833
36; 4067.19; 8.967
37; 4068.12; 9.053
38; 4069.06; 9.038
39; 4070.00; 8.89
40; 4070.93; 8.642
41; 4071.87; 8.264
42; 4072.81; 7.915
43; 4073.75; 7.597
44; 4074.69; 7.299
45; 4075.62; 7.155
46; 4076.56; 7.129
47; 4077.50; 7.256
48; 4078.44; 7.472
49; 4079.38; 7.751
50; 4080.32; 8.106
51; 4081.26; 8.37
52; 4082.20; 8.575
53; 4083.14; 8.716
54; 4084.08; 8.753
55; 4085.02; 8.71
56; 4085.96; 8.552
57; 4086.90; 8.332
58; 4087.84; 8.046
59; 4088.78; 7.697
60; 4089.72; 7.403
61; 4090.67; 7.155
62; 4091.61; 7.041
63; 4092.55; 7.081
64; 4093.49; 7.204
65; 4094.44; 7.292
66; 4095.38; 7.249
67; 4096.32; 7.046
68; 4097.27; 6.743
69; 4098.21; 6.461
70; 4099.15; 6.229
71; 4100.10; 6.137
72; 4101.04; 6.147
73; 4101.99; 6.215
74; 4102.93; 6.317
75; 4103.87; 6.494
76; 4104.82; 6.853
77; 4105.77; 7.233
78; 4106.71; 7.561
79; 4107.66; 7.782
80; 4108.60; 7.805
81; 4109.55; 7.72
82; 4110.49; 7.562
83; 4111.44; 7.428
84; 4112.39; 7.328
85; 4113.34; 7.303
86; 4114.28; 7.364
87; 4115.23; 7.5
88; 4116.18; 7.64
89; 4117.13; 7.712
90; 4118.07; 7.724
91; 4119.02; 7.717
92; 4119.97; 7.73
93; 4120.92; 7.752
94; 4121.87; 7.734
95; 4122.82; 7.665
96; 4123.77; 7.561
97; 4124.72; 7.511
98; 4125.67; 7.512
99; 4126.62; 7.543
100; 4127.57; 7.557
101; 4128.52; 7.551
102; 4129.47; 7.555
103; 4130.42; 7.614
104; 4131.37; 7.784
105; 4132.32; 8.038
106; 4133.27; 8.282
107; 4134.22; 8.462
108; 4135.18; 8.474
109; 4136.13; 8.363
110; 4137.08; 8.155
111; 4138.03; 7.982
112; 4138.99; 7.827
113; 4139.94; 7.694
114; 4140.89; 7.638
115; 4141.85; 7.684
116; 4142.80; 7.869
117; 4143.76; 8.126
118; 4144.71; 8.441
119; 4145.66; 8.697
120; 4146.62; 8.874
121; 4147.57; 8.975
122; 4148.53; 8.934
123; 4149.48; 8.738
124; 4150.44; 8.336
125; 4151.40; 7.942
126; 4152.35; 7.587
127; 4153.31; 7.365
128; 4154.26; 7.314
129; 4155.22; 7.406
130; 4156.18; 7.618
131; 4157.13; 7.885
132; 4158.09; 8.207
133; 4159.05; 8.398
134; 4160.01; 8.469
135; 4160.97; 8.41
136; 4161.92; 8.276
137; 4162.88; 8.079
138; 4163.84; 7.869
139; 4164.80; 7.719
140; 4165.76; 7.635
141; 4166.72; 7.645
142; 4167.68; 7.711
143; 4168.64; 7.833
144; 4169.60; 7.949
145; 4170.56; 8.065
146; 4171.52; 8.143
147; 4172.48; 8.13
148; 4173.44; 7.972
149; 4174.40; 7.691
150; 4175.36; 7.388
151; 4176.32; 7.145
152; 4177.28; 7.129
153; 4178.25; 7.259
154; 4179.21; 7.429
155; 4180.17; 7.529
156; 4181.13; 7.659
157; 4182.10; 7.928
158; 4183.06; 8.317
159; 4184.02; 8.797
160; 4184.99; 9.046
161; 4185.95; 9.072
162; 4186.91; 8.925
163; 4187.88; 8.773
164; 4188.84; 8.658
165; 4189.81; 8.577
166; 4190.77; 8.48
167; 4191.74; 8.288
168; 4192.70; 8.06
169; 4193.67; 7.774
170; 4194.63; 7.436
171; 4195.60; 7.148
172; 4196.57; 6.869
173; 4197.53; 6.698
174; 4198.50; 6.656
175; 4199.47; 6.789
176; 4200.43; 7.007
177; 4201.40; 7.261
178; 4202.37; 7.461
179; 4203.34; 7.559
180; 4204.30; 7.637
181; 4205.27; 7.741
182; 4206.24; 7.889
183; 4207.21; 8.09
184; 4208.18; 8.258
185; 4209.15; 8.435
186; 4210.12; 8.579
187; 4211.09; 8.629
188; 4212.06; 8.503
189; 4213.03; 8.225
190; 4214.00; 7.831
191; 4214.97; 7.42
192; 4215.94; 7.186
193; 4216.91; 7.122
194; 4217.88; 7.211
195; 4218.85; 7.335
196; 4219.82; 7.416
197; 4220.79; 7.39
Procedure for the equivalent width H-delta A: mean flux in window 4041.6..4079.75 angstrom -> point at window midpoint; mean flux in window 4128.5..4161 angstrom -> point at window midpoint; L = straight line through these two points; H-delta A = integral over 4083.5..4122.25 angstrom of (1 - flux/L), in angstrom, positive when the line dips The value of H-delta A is 3.8 angstrom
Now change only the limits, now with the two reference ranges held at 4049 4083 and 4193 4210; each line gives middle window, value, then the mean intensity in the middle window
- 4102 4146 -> 1.5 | 7.68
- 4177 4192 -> -1.3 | 8.25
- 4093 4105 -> 2.2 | 6.64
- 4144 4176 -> -1.3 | 8.05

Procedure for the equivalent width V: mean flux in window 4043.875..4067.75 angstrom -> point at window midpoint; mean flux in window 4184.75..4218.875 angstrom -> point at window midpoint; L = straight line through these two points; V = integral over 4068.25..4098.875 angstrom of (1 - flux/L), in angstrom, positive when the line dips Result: 1.8 angstrom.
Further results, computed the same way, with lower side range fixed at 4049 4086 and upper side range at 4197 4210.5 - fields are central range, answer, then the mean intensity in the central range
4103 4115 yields 1.1 angstrom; 7.34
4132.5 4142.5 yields -0.1 angstrom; 8.05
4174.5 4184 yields 0.1 angstrom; 7.6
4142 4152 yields -0.7 angstrom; 8.46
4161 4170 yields -0.1 angstrom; 7.89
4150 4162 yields -0.1 angstrom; 7.93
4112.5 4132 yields 1.0 angstrom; 7.6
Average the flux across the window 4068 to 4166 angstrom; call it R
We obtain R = 7.75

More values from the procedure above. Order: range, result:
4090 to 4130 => 7.26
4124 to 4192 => 8.03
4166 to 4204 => 7.8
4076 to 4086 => 8.1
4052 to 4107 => 7.85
